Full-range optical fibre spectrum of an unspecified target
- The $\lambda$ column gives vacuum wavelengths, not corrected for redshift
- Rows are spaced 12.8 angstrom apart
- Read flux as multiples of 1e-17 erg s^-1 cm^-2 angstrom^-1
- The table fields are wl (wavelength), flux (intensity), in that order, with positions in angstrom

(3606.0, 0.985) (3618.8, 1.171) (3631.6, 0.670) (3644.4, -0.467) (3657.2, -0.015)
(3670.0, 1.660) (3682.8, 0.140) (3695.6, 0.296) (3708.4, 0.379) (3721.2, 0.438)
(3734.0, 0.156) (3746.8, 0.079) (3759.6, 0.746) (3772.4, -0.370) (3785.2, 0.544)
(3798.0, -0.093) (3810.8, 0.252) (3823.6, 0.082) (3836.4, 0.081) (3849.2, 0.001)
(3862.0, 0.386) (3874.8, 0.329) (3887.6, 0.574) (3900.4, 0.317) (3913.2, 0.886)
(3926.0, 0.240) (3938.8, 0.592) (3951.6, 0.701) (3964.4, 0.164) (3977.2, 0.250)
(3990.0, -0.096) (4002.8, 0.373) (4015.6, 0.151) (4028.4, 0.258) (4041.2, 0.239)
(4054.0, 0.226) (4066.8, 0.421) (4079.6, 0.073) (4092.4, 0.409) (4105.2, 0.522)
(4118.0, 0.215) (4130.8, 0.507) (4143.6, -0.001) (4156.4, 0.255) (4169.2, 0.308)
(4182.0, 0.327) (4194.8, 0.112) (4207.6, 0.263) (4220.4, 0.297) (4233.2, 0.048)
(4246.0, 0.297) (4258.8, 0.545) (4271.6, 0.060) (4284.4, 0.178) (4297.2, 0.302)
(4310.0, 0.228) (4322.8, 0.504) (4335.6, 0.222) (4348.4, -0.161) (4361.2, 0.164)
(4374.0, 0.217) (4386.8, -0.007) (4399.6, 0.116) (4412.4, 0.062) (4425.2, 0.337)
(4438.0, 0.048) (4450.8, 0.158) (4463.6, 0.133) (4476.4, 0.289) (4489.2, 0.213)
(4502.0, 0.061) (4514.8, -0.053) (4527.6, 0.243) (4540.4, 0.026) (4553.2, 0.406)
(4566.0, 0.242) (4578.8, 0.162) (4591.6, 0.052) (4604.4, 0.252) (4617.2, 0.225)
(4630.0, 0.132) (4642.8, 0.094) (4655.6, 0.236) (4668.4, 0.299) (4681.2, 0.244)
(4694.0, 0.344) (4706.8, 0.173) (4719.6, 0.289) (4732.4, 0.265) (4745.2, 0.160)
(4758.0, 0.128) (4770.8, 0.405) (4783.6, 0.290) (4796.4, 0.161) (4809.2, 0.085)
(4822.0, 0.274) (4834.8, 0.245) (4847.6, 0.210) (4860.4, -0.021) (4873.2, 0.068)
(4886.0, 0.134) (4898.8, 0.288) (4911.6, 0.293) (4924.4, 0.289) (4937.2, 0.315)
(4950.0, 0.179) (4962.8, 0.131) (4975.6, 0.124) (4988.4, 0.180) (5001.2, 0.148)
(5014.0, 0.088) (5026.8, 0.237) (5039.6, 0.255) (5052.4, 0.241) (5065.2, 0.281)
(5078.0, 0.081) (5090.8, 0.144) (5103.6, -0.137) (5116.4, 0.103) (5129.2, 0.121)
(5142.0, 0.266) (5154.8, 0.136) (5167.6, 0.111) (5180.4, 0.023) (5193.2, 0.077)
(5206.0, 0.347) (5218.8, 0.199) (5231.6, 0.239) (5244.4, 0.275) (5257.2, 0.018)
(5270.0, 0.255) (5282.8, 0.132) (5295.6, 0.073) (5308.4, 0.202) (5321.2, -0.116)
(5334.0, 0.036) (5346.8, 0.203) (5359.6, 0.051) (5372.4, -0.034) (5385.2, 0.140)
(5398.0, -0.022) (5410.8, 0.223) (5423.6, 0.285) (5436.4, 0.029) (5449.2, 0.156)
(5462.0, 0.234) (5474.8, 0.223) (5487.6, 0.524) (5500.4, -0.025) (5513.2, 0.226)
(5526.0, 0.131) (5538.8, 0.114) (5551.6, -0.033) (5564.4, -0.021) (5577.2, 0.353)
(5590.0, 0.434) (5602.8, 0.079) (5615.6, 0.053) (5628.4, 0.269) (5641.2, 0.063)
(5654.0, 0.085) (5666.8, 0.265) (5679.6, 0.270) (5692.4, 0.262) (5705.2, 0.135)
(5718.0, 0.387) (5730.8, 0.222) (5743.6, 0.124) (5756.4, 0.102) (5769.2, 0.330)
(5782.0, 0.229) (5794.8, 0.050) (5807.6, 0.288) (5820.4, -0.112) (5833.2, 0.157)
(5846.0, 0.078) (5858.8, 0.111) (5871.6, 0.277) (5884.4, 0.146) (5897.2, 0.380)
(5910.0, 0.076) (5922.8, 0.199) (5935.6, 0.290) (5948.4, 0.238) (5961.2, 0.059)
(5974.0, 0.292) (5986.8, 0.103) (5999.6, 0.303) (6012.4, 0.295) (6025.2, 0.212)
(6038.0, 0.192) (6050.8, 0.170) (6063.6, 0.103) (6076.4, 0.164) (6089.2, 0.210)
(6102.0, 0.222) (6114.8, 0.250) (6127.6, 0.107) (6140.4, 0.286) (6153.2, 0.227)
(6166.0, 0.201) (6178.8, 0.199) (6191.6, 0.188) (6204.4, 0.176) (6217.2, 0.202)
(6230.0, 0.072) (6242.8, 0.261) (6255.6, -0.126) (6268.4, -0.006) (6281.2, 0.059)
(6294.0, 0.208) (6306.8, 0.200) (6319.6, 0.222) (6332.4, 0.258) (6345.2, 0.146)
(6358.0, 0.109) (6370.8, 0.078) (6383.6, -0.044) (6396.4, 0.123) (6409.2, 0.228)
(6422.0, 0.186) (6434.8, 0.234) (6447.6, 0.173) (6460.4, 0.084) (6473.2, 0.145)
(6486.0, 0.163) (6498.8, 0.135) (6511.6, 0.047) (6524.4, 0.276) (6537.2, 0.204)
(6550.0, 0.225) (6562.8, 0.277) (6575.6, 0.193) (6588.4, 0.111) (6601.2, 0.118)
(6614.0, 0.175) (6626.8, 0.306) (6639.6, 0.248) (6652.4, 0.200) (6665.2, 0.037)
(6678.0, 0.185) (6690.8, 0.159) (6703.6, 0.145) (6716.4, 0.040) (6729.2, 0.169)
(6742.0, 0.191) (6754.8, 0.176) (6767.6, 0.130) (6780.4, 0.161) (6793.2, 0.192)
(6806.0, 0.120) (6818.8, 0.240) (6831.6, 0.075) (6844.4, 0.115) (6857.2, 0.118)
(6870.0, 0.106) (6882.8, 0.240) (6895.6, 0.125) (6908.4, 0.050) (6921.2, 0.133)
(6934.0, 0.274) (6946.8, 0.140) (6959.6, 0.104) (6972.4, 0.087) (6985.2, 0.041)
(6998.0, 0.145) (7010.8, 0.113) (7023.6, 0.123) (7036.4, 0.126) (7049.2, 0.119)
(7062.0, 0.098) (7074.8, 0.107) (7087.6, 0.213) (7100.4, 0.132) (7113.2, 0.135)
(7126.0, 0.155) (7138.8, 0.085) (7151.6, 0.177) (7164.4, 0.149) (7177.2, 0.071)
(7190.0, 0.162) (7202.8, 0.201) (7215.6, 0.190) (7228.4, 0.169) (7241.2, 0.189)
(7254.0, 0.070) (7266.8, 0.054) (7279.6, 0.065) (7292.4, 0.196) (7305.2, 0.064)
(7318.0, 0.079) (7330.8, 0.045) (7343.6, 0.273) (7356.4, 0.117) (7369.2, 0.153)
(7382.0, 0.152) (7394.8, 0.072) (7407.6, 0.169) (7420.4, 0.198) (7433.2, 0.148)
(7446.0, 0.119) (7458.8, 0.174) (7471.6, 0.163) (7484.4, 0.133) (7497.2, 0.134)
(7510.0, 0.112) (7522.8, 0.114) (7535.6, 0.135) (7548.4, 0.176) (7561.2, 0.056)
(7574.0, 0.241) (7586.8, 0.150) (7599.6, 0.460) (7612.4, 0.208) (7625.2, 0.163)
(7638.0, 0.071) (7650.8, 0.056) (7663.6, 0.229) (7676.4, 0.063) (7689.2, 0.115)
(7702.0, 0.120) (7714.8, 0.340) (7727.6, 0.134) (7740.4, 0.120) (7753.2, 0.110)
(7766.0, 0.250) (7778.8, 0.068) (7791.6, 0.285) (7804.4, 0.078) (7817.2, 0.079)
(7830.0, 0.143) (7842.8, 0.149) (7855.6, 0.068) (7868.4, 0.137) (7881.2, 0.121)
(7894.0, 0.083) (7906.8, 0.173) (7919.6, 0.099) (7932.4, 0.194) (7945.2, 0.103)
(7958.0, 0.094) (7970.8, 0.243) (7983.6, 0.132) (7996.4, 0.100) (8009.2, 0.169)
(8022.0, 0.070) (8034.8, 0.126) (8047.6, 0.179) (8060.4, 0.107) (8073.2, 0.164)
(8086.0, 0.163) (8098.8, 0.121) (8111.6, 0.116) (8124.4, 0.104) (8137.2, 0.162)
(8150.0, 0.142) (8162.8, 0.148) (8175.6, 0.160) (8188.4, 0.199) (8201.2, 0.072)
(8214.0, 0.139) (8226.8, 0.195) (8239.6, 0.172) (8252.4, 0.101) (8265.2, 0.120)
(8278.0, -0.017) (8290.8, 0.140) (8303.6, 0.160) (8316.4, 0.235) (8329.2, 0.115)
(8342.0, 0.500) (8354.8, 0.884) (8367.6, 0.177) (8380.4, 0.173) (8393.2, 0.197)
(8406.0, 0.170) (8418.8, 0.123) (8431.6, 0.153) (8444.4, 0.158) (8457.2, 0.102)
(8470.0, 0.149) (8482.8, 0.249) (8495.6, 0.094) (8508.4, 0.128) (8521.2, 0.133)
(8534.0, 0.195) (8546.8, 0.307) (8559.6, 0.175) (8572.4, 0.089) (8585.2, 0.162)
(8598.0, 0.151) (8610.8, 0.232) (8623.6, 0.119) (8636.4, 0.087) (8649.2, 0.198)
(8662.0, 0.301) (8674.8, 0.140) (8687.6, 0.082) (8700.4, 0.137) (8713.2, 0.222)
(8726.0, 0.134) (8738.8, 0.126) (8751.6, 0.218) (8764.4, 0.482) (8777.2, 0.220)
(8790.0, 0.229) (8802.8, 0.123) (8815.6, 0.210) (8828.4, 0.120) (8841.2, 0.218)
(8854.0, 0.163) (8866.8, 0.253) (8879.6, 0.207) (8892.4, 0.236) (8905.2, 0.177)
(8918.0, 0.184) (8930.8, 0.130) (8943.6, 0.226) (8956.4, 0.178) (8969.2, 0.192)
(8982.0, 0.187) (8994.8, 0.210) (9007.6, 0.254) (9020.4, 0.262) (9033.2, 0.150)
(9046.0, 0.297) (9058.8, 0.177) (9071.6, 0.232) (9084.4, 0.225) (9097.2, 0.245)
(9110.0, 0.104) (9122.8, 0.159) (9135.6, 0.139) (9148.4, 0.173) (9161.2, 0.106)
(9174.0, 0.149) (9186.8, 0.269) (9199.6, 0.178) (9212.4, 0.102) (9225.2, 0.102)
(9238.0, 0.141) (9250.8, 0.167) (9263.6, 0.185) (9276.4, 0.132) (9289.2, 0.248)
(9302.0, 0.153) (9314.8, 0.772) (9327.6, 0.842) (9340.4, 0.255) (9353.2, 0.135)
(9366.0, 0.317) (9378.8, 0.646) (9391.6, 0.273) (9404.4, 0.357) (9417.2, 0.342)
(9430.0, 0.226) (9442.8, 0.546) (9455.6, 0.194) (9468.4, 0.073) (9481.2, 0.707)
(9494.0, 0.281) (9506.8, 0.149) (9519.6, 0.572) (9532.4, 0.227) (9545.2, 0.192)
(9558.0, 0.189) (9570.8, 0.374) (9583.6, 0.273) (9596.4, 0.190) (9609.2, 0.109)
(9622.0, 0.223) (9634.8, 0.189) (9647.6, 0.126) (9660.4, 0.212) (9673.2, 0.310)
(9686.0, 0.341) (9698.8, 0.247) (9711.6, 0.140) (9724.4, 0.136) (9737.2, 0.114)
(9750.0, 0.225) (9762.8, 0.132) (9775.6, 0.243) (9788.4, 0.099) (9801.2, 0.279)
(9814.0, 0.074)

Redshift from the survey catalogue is 1.24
